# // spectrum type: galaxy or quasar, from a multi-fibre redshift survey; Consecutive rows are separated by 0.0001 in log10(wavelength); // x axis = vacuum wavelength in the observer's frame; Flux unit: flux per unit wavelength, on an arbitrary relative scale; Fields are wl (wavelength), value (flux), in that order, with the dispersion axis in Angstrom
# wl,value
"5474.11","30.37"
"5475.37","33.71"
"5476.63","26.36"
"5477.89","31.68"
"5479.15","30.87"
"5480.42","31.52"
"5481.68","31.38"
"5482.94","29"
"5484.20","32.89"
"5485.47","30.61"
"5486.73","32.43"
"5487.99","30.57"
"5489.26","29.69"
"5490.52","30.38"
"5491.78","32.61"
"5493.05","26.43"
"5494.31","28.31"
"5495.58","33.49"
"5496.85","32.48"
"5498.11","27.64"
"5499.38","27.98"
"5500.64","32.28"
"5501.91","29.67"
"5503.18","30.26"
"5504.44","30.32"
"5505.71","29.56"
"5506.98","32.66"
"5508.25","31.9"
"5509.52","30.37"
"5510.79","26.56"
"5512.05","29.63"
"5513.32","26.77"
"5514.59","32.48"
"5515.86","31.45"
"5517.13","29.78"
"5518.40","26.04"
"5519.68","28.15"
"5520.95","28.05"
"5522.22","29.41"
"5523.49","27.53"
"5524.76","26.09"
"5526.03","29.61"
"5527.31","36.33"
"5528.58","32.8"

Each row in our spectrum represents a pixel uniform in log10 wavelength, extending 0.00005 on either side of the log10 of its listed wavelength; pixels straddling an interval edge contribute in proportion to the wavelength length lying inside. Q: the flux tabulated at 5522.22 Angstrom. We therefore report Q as 29.41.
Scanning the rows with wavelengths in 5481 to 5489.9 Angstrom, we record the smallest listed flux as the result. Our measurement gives 29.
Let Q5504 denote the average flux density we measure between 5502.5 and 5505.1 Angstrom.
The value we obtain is 30.3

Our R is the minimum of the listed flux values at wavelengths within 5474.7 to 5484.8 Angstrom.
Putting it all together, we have 26.36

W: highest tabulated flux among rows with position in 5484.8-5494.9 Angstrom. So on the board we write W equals 32.61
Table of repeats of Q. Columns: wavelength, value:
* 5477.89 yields 31.68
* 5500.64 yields 32.28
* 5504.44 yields 30.32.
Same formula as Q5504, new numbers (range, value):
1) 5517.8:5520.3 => 27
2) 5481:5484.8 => 31.1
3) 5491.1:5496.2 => 30.2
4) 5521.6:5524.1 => 28.5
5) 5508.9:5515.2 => 29.2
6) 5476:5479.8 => 29.6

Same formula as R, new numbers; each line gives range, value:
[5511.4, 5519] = 26.04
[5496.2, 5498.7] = 27.64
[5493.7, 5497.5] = 28.31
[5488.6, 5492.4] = 29.69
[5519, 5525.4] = 26.09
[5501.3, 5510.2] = 29.56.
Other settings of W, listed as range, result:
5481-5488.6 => 32.89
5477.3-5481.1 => 31.68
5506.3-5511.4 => 32.66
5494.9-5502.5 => 33.49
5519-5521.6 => 28.15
